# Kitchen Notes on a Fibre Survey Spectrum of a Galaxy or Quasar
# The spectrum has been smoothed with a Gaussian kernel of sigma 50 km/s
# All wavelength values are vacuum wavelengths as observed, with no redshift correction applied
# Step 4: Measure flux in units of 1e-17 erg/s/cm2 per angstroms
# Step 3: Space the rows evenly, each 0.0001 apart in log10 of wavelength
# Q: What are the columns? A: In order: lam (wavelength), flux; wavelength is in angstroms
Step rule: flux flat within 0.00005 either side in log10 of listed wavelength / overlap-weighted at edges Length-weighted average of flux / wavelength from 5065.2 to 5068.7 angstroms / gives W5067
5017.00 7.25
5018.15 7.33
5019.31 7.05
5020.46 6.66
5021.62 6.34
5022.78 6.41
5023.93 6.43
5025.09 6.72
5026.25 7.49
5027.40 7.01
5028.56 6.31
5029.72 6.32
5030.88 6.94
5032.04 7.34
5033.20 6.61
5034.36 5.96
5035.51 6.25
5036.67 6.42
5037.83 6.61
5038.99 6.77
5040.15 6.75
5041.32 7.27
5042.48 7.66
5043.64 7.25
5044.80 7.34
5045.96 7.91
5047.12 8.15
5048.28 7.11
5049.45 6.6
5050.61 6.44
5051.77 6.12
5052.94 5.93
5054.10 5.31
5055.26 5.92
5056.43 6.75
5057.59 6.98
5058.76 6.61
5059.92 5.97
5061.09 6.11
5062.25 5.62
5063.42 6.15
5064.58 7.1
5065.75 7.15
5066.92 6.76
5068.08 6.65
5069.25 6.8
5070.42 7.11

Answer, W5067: 6.85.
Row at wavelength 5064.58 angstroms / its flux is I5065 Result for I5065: 7.1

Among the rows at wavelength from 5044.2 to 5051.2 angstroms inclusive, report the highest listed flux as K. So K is 8.15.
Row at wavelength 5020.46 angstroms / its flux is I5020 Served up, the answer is 6.66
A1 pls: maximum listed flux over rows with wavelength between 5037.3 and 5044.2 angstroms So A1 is 7.66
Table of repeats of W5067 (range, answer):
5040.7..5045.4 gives 7.37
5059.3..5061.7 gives 6.06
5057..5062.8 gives 6.27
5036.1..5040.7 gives 6.64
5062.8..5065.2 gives 6.61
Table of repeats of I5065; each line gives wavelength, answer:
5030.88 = 6.94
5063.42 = 6.15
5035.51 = 6.25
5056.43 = 6.75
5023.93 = 6.43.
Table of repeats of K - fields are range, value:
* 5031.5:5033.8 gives 7.34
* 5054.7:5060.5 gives 6.98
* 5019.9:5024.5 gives 6.66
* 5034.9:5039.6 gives 6.77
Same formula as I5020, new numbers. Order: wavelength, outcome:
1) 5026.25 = 7.49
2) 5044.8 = 7.34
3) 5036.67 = 6.42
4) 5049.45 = 6.6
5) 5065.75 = 7.15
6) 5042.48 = 7.66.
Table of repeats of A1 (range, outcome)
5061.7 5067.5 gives 7.15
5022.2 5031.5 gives 7.49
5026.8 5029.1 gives 7.01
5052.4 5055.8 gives 5.93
